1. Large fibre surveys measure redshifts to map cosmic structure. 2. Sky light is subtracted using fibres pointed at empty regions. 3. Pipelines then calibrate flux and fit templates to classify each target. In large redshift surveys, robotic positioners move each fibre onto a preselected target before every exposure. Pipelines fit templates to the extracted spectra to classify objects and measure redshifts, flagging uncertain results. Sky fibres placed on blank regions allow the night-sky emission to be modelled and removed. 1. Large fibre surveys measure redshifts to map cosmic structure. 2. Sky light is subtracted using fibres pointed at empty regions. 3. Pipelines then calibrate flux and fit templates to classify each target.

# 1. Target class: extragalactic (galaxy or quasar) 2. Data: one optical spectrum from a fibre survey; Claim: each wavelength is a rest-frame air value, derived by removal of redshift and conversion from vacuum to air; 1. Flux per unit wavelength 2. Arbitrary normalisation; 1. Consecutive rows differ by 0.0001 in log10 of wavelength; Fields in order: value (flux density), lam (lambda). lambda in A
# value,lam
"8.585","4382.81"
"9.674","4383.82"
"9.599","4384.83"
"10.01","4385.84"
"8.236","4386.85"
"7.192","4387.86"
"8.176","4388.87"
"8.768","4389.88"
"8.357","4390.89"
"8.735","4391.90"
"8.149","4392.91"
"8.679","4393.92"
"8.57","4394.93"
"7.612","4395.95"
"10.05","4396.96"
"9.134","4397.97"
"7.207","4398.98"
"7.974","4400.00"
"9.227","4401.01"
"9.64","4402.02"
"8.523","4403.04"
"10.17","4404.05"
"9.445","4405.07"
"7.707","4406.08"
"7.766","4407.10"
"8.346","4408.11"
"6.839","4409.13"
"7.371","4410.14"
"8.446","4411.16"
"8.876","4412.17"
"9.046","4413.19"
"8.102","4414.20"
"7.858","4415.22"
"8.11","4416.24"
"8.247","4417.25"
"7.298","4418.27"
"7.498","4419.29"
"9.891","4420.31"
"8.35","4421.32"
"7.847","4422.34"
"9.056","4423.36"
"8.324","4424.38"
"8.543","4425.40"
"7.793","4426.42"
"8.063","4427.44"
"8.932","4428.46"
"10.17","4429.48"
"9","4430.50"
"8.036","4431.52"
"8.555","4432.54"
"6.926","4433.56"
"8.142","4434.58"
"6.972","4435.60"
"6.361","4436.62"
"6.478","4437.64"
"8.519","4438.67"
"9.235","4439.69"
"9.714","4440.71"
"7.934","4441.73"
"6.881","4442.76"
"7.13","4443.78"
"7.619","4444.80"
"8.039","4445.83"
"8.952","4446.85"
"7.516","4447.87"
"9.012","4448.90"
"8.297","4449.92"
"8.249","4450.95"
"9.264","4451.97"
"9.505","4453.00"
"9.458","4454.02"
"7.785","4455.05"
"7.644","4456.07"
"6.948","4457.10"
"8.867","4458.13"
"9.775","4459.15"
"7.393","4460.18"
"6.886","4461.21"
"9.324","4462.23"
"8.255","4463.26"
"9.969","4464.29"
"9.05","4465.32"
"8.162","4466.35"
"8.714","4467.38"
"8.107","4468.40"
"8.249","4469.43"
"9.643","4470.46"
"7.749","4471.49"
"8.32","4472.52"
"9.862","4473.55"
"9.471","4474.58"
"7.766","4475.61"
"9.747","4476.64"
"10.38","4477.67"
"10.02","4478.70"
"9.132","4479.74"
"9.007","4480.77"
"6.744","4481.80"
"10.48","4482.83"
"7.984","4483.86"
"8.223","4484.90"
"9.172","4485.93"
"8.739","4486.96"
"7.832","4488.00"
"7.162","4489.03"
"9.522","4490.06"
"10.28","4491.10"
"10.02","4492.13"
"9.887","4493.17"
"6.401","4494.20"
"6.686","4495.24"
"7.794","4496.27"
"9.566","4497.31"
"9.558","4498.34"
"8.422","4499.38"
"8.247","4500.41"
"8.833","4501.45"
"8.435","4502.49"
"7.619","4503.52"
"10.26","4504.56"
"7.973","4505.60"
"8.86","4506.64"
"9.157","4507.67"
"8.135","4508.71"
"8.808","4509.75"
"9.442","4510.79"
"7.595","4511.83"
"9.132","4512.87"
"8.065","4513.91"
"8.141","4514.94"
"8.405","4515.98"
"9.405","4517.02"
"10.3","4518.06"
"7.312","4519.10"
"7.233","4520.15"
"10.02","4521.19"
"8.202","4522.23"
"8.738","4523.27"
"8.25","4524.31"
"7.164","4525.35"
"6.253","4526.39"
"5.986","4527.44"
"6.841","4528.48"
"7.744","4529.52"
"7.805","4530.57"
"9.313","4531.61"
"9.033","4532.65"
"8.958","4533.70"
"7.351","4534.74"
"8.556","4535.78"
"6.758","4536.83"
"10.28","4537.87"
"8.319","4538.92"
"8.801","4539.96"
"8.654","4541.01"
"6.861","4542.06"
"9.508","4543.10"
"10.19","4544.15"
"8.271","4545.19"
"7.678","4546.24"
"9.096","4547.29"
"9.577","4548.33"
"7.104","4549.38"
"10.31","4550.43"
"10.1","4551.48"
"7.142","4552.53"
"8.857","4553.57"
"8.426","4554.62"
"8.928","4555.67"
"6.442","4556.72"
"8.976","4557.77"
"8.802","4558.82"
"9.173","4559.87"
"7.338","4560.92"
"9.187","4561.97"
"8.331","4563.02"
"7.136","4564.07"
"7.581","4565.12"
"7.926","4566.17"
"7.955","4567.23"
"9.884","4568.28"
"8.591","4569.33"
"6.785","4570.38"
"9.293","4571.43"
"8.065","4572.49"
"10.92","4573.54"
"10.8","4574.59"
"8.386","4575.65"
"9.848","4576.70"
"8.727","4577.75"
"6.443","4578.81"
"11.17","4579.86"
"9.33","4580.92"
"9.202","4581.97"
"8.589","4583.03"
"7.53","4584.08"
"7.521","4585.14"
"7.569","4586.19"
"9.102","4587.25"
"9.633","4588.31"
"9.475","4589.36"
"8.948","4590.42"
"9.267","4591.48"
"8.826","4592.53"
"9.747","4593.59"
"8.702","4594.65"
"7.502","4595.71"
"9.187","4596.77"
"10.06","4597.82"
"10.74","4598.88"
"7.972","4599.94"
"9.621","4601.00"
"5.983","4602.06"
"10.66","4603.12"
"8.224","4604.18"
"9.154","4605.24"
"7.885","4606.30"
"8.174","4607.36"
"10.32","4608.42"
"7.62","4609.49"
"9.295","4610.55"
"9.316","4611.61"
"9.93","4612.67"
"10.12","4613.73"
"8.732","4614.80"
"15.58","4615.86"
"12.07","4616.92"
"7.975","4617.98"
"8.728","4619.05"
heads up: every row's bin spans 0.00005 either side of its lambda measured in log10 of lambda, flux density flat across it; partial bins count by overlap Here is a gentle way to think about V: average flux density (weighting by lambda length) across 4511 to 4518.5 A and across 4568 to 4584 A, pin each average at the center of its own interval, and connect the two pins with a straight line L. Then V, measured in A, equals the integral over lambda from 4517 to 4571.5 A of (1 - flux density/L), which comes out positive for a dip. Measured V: 3.3 A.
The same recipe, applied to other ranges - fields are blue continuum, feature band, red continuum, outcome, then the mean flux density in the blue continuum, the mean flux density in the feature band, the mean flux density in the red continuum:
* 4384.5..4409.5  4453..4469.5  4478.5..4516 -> 0.3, 8.57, 8.45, 8.63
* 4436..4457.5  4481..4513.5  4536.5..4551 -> -0.7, 8.12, 8.61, 8.7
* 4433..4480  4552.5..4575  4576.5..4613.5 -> 0.7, 8.42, 8.5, 8.9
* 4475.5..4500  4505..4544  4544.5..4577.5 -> 1.7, 8.79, 8.33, 8.62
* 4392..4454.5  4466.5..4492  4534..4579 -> -1.3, 8.34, 8.86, 8.56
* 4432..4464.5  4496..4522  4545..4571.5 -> -1.2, 8.16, 8.67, 8.41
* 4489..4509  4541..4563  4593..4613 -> 0.6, 8.68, 8.59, 8.94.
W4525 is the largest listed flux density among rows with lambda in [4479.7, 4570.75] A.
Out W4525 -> 10.48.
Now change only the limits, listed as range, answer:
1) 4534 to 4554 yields 10.31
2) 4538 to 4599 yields 11.17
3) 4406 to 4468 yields 10.17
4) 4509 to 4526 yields 10.3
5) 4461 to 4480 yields 10.38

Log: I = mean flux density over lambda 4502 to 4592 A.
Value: 8.53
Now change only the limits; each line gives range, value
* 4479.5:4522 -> 8.63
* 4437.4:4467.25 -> 8.36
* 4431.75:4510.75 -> 8.5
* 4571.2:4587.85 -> 8.9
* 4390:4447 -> 8.29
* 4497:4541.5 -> 8.41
